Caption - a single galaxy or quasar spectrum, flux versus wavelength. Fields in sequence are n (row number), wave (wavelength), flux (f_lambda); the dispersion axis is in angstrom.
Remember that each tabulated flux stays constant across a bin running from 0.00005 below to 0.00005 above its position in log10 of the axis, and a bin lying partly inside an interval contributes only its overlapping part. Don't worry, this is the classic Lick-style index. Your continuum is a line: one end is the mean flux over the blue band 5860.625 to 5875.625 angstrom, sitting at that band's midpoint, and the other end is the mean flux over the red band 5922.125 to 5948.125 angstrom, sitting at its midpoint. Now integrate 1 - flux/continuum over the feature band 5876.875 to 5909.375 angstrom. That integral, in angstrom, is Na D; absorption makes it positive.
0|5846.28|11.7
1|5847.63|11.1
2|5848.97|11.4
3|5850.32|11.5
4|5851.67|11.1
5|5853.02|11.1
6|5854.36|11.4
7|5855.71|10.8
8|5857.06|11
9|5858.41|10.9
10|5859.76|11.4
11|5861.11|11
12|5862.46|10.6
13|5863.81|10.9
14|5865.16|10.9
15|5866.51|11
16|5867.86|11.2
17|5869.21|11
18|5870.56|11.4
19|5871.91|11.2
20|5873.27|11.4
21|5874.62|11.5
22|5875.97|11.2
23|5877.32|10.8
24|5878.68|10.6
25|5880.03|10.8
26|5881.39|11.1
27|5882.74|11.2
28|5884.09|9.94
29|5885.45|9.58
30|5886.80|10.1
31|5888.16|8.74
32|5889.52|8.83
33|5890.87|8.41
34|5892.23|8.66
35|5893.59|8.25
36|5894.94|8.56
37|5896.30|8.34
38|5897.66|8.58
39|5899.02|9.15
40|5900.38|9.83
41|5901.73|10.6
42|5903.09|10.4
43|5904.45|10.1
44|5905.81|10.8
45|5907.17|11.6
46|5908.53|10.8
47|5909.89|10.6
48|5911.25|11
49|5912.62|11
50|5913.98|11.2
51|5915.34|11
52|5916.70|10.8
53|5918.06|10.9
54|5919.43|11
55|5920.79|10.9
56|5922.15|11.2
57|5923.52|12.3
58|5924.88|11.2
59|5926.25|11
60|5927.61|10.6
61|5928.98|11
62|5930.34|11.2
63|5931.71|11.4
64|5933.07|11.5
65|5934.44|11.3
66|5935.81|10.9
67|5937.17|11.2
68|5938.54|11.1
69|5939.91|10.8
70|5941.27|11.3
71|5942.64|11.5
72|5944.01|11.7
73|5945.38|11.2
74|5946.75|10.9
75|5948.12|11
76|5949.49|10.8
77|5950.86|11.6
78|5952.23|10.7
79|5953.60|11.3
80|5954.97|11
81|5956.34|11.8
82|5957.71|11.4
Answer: 3.9 angstrom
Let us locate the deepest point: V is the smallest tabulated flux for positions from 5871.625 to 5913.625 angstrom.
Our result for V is 8.25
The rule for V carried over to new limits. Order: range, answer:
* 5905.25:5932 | 10.6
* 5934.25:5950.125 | 10.8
